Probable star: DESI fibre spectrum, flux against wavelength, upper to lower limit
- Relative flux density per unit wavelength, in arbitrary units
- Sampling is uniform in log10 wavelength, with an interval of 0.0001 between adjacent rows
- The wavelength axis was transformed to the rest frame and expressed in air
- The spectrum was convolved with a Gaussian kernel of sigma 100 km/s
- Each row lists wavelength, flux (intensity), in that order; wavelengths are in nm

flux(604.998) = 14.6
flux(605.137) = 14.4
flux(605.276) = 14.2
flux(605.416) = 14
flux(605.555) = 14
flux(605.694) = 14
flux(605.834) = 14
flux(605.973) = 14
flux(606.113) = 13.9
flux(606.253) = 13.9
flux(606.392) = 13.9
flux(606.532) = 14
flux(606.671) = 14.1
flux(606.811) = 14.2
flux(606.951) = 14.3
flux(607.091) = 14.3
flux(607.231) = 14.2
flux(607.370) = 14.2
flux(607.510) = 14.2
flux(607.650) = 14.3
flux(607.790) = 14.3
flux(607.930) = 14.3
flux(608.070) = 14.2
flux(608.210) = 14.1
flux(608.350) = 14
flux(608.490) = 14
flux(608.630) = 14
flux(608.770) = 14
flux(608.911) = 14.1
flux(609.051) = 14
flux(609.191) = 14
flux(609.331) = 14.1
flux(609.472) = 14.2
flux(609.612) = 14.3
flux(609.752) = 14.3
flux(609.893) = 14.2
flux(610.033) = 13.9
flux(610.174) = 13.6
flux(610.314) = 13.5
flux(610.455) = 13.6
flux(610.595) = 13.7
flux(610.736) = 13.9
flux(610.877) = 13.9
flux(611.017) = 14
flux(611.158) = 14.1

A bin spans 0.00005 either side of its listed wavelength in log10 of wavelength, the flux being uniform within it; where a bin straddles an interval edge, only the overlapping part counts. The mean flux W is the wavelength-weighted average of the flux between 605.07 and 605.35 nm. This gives 14.3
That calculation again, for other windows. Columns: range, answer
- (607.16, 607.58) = 14.2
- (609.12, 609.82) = 14.2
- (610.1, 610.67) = 13.6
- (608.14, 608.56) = 14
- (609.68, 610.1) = 14.1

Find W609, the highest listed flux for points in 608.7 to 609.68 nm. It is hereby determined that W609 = 14.3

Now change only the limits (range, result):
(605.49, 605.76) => 14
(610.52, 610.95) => 13.9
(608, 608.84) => 14.2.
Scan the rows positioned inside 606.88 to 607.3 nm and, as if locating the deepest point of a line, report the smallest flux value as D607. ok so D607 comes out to 14.2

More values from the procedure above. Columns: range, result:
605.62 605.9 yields 14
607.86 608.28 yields 14.1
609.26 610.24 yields 13.6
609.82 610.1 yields 13.9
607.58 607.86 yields 14.3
